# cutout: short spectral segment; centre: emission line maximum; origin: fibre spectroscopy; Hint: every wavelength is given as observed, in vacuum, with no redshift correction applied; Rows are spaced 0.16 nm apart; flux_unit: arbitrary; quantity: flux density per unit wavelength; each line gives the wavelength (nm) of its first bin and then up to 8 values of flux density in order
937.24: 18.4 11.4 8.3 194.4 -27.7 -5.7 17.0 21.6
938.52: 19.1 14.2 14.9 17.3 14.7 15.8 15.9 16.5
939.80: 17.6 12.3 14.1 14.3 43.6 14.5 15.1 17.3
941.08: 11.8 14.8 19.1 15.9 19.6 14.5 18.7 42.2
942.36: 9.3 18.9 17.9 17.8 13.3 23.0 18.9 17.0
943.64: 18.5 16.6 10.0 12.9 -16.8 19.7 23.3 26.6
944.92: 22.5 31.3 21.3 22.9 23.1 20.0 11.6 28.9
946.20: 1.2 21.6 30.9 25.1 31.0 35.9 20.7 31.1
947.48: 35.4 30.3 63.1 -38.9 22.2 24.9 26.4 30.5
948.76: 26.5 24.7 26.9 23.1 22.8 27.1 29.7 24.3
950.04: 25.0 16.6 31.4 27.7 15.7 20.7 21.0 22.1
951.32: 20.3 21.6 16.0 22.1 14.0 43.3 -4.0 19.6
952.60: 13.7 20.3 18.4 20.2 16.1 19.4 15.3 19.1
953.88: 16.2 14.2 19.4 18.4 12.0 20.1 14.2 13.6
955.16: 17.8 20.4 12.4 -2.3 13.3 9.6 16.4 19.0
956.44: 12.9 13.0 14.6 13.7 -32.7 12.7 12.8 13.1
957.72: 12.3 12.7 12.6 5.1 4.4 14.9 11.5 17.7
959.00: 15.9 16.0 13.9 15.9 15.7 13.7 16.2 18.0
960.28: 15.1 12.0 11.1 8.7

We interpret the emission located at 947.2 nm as Mg II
